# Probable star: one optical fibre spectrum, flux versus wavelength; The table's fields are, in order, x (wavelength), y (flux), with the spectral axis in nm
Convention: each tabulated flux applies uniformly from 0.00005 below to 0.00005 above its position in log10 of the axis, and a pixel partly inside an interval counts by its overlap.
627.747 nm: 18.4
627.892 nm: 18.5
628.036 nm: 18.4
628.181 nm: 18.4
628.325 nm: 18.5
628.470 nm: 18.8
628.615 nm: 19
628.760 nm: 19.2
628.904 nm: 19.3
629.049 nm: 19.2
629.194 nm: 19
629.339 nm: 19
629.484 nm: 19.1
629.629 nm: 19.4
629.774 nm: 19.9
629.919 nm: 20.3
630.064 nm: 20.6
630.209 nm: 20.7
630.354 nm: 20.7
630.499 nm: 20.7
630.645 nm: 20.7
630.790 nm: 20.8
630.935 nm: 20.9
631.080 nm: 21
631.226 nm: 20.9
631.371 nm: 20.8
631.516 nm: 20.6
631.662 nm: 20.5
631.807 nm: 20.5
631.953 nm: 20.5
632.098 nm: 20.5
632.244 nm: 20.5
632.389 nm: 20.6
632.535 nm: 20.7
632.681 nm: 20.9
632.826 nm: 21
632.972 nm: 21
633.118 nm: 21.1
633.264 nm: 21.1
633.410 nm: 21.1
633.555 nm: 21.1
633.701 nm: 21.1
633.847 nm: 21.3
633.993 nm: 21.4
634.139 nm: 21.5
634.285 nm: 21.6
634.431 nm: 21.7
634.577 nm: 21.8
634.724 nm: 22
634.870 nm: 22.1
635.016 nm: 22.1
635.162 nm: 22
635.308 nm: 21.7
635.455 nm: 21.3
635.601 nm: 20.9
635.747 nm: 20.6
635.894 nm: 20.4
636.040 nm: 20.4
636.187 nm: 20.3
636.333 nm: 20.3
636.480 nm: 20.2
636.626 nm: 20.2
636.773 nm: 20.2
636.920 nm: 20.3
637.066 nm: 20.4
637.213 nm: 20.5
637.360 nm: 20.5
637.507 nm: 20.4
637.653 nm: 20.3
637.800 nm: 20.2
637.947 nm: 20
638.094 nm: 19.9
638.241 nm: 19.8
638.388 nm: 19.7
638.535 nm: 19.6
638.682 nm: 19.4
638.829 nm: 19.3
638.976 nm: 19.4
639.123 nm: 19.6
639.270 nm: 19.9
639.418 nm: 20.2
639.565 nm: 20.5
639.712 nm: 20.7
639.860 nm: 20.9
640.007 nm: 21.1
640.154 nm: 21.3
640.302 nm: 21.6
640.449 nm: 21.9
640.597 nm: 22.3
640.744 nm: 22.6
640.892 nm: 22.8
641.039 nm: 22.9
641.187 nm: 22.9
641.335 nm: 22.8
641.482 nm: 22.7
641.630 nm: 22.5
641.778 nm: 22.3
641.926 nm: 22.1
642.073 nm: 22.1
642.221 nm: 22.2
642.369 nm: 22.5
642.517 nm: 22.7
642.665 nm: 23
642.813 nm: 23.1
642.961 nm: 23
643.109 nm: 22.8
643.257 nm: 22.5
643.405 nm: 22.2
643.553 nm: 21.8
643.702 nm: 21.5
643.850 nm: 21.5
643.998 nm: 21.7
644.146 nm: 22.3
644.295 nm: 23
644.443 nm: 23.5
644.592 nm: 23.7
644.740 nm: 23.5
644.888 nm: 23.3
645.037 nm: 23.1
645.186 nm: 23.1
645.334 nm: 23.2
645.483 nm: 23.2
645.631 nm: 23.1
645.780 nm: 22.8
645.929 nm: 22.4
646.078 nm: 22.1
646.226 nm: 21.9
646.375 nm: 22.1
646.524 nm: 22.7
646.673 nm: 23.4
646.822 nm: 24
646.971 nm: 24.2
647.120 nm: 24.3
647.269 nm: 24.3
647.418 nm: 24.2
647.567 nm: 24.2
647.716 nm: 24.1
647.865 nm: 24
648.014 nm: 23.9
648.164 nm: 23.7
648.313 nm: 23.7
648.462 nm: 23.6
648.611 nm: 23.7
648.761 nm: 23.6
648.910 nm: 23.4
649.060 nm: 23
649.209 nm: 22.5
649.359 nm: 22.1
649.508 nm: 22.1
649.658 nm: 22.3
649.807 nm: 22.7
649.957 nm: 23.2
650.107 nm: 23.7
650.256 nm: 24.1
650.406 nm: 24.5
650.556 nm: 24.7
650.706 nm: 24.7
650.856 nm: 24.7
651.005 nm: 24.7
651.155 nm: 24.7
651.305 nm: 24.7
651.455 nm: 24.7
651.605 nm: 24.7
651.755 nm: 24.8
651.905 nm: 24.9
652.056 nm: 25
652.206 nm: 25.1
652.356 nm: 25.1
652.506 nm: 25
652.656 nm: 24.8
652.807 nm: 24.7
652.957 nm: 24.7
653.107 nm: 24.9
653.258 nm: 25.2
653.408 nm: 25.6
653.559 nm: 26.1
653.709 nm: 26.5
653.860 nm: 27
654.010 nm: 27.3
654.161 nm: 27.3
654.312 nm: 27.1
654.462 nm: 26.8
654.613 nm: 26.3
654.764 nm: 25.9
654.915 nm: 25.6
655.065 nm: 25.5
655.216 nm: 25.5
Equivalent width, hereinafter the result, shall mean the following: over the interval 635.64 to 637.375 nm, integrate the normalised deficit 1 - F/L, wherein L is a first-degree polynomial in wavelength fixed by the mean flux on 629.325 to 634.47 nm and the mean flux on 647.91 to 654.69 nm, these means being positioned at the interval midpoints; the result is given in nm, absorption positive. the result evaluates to 0.10 nm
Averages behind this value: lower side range 20.7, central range 20.4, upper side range 24.6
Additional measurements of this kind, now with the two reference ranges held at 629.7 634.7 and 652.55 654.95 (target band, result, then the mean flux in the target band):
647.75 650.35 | 0.166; 23.3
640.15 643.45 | 0.094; 22.5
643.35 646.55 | 0.171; 22.6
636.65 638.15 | 0.125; 20.3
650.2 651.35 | 0.030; 24.6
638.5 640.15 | 0.180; 20.1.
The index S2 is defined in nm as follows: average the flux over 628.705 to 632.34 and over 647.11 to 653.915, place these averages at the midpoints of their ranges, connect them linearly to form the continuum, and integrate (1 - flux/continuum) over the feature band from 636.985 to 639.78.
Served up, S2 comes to 0.23 nm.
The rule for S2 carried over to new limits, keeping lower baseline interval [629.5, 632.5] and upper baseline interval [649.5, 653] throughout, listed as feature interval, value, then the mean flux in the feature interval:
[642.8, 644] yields 0.035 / 22.2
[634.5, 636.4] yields 0.013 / 21.2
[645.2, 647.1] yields 0.036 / 23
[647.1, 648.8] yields -0.013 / 23.9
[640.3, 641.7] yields -0.007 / 22.6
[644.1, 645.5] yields -0.003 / 23.2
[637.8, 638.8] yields 0.099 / 19.7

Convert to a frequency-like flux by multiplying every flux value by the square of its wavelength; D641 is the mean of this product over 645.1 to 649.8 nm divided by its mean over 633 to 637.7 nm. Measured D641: 1.1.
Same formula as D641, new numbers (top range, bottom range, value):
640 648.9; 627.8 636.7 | 1.16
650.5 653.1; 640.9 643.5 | 1.13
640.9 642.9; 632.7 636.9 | 1.10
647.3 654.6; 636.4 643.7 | 1.19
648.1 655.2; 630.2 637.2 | 1.25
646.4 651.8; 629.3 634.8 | 1.21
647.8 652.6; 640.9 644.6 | 1.09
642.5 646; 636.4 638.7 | 1.15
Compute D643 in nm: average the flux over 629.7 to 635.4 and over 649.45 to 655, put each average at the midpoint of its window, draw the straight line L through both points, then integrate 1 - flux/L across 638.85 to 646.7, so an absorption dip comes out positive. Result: 0.31 nm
